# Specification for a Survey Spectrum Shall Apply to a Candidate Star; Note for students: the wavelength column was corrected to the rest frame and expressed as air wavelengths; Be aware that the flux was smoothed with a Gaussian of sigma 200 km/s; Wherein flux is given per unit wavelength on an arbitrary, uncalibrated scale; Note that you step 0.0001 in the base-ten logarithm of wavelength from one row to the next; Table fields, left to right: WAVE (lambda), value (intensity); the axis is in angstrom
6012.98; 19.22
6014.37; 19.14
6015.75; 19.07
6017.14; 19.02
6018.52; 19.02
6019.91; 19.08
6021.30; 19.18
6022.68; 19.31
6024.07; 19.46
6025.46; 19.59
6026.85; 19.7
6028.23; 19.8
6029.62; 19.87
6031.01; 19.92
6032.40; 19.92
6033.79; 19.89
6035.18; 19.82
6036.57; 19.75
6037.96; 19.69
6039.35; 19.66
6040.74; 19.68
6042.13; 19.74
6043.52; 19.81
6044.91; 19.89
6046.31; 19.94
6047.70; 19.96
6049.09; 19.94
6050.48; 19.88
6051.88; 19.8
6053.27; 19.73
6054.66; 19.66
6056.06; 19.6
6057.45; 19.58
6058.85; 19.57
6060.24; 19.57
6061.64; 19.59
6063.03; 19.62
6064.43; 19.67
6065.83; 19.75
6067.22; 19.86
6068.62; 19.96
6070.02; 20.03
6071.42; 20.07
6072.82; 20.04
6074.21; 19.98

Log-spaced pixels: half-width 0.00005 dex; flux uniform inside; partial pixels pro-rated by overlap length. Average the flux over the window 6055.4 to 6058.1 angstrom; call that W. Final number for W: 19.6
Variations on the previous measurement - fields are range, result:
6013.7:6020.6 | 19.1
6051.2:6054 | 19.8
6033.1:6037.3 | 19.8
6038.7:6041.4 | 19.7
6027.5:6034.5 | 19.9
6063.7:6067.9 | 19.8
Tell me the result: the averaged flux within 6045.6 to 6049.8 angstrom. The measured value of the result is 19.9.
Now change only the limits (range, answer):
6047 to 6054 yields 19.9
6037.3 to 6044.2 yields 19.7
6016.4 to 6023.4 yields 19.1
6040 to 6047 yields 19.8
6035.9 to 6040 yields 19.7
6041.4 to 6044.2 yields 19.8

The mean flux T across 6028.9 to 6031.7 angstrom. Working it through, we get 19.9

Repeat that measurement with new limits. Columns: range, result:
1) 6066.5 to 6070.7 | 20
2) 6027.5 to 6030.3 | 19.9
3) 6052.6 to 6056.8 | 19.7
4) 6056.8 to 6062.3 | 19.6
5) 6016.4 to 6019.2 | 19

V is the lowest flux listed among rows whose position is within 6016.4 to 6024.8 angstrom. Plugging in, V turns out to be 19.02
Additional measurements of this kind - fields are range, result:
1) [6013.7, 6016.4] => 19.07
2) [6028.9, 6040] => 19.66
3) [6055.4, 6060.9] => 19.57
